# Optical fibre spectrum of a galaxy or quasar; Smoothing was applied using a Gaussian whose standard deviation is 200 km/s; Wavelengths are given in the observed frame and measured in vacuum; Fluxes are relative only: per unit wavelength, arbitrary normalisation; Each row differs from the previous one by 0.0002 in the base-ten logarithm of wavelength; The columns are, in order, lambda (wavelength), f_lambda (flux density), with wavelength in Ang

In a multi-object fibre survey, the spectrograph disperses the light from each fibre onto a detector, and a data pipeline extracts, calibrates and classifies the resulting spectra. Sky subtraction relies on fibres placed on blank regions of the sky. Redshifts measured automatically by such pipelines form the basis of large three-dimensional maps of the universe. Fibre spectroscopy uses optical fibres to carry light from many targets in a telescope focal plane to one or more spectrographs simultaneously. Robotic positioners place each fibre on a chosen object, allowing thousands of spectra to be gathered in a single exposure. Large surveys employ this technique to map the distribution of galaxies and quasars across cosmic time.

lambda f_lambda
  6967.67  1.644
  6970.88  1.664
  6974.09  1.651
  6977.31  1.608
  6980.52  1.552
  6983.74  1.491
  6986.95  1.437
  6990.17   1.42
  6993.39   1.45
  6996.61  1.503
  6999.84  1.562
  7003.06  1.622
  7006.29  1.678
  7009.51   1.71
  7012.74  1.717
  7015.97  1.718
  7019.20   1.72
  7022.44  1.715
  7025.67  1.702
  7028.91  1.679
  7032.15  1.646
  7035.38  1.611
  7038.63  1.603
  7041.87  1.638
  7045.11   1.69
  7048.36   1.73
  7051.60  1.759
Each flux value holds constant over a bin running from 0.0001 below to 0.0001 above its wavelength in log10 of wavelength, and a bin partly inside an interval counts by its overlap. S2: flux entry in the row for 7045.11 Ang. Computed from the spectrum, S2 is 1.69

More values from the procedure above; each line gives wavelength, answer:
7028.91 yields 1.679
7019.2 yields 1.72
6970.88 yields 1.664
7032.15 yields 1.646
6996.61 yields 1.503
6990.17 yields 1.42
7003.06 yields 1.622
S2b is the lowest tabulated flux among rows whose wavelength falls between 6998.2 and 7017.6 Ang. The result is 1.562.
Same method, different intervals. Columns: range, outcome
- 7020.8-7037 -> 1.611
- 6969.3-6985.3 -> 1.491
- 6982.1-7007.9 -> 1.42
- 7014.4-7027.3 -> 1.702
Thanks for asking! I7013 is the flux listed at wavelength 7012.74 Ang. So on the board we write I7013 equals 1.717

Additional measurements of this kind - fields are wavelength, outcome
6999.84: 1.562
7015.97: 1.718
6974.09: 1.651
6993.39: 1.45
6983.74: 1.491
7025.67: 1.702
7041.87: 1.638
